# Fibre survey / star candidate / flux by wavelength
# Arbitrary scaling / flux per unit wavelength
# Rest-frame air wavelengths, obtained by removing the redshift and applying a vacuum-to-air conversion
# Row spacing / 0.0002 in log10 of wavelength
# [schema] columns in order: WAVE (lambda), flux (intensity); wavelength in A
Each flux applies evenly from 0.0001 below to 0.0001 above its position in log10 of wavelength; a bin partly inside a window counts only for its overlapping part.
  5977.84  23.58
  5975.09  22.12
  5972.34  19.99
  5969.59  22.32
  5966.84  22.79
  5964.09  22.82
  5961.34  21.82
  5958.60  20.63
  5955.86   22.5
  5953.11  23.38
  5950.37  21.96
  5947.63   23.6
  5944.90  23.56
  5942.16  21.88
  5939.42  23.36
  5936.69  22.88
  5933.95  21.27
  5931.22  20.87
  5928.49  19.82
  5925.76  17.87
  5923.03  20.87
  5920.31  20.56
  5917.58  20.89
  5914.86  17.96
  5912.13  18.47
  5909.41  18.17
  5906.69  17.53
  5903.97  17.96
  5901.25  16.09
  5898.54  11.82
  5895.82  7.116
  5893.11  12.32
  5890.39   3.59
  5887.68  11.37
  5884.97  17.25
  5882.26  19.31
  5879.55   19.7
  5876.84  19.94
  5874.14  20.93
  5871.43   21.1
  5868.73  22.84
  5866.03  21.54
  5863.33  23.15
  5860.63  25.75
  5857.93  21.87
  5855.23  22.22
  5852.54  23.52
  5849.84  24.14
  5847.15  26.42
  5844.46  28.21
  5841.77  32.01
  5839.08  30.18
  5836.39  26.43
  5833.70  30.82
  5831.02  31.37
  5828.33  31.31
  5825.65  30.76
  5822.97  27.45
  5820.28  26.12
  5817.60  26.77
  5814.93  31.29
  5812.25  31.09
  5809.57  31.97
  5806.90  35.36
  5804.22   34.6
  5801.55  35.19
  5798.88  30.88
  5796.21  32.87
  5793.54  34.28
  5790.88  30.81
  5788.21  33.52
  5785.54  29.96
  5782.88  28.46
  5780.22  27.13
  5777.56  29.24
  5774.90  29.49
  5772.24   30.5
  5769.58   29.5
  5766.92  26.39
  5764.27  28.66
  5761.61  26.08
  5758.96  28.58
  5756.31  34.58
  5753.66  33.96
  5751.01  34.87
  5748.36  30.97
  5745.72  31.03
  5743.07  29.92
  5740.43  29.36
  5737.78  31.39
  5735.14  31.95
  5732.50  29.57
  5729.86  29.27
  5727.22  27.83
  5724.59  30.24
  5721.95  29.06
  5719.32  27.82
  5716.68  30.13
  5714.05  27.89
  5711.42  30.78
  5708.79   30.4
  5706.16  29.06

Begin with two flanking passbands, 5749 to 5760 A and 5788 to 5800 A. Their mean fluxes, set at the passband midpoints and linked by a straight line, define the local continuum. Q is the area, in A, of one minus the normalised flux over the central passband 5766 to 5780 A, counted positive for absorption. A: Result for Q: 1.6 A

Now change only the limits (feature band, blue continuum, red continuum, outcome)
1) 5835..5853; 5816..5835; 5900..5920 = -0.4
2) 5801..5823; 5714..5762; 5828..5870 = -2.8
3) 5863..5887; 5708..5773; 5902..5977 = 3.7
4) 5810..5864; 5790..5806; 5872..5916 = -3.4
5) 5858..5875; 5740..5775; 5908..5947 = 1.1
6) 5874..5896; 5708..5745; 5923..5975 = 8.7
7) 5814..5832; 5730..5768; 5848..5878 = -2.8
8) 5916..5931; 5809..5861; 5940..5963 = 2.4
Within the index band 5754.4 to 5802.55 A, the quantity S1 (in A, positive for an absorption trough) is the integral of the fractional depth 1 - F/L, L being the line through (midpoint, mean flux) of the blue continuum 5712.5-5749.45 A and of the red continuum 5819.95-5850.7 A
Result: -1.6 A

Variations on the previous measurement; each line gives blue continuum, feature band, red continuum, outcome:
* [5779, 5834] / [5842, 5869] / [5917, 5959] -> 3.2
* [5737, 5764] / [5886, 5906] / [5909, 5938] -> 9.1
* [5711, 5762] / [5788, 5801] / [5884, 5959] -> -2.9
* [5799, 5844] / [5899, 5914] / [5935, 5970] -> 4.8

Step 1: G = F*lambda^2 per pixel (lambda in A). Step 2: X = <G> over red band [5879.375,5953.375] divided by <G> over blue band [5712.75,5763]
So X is 0.6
